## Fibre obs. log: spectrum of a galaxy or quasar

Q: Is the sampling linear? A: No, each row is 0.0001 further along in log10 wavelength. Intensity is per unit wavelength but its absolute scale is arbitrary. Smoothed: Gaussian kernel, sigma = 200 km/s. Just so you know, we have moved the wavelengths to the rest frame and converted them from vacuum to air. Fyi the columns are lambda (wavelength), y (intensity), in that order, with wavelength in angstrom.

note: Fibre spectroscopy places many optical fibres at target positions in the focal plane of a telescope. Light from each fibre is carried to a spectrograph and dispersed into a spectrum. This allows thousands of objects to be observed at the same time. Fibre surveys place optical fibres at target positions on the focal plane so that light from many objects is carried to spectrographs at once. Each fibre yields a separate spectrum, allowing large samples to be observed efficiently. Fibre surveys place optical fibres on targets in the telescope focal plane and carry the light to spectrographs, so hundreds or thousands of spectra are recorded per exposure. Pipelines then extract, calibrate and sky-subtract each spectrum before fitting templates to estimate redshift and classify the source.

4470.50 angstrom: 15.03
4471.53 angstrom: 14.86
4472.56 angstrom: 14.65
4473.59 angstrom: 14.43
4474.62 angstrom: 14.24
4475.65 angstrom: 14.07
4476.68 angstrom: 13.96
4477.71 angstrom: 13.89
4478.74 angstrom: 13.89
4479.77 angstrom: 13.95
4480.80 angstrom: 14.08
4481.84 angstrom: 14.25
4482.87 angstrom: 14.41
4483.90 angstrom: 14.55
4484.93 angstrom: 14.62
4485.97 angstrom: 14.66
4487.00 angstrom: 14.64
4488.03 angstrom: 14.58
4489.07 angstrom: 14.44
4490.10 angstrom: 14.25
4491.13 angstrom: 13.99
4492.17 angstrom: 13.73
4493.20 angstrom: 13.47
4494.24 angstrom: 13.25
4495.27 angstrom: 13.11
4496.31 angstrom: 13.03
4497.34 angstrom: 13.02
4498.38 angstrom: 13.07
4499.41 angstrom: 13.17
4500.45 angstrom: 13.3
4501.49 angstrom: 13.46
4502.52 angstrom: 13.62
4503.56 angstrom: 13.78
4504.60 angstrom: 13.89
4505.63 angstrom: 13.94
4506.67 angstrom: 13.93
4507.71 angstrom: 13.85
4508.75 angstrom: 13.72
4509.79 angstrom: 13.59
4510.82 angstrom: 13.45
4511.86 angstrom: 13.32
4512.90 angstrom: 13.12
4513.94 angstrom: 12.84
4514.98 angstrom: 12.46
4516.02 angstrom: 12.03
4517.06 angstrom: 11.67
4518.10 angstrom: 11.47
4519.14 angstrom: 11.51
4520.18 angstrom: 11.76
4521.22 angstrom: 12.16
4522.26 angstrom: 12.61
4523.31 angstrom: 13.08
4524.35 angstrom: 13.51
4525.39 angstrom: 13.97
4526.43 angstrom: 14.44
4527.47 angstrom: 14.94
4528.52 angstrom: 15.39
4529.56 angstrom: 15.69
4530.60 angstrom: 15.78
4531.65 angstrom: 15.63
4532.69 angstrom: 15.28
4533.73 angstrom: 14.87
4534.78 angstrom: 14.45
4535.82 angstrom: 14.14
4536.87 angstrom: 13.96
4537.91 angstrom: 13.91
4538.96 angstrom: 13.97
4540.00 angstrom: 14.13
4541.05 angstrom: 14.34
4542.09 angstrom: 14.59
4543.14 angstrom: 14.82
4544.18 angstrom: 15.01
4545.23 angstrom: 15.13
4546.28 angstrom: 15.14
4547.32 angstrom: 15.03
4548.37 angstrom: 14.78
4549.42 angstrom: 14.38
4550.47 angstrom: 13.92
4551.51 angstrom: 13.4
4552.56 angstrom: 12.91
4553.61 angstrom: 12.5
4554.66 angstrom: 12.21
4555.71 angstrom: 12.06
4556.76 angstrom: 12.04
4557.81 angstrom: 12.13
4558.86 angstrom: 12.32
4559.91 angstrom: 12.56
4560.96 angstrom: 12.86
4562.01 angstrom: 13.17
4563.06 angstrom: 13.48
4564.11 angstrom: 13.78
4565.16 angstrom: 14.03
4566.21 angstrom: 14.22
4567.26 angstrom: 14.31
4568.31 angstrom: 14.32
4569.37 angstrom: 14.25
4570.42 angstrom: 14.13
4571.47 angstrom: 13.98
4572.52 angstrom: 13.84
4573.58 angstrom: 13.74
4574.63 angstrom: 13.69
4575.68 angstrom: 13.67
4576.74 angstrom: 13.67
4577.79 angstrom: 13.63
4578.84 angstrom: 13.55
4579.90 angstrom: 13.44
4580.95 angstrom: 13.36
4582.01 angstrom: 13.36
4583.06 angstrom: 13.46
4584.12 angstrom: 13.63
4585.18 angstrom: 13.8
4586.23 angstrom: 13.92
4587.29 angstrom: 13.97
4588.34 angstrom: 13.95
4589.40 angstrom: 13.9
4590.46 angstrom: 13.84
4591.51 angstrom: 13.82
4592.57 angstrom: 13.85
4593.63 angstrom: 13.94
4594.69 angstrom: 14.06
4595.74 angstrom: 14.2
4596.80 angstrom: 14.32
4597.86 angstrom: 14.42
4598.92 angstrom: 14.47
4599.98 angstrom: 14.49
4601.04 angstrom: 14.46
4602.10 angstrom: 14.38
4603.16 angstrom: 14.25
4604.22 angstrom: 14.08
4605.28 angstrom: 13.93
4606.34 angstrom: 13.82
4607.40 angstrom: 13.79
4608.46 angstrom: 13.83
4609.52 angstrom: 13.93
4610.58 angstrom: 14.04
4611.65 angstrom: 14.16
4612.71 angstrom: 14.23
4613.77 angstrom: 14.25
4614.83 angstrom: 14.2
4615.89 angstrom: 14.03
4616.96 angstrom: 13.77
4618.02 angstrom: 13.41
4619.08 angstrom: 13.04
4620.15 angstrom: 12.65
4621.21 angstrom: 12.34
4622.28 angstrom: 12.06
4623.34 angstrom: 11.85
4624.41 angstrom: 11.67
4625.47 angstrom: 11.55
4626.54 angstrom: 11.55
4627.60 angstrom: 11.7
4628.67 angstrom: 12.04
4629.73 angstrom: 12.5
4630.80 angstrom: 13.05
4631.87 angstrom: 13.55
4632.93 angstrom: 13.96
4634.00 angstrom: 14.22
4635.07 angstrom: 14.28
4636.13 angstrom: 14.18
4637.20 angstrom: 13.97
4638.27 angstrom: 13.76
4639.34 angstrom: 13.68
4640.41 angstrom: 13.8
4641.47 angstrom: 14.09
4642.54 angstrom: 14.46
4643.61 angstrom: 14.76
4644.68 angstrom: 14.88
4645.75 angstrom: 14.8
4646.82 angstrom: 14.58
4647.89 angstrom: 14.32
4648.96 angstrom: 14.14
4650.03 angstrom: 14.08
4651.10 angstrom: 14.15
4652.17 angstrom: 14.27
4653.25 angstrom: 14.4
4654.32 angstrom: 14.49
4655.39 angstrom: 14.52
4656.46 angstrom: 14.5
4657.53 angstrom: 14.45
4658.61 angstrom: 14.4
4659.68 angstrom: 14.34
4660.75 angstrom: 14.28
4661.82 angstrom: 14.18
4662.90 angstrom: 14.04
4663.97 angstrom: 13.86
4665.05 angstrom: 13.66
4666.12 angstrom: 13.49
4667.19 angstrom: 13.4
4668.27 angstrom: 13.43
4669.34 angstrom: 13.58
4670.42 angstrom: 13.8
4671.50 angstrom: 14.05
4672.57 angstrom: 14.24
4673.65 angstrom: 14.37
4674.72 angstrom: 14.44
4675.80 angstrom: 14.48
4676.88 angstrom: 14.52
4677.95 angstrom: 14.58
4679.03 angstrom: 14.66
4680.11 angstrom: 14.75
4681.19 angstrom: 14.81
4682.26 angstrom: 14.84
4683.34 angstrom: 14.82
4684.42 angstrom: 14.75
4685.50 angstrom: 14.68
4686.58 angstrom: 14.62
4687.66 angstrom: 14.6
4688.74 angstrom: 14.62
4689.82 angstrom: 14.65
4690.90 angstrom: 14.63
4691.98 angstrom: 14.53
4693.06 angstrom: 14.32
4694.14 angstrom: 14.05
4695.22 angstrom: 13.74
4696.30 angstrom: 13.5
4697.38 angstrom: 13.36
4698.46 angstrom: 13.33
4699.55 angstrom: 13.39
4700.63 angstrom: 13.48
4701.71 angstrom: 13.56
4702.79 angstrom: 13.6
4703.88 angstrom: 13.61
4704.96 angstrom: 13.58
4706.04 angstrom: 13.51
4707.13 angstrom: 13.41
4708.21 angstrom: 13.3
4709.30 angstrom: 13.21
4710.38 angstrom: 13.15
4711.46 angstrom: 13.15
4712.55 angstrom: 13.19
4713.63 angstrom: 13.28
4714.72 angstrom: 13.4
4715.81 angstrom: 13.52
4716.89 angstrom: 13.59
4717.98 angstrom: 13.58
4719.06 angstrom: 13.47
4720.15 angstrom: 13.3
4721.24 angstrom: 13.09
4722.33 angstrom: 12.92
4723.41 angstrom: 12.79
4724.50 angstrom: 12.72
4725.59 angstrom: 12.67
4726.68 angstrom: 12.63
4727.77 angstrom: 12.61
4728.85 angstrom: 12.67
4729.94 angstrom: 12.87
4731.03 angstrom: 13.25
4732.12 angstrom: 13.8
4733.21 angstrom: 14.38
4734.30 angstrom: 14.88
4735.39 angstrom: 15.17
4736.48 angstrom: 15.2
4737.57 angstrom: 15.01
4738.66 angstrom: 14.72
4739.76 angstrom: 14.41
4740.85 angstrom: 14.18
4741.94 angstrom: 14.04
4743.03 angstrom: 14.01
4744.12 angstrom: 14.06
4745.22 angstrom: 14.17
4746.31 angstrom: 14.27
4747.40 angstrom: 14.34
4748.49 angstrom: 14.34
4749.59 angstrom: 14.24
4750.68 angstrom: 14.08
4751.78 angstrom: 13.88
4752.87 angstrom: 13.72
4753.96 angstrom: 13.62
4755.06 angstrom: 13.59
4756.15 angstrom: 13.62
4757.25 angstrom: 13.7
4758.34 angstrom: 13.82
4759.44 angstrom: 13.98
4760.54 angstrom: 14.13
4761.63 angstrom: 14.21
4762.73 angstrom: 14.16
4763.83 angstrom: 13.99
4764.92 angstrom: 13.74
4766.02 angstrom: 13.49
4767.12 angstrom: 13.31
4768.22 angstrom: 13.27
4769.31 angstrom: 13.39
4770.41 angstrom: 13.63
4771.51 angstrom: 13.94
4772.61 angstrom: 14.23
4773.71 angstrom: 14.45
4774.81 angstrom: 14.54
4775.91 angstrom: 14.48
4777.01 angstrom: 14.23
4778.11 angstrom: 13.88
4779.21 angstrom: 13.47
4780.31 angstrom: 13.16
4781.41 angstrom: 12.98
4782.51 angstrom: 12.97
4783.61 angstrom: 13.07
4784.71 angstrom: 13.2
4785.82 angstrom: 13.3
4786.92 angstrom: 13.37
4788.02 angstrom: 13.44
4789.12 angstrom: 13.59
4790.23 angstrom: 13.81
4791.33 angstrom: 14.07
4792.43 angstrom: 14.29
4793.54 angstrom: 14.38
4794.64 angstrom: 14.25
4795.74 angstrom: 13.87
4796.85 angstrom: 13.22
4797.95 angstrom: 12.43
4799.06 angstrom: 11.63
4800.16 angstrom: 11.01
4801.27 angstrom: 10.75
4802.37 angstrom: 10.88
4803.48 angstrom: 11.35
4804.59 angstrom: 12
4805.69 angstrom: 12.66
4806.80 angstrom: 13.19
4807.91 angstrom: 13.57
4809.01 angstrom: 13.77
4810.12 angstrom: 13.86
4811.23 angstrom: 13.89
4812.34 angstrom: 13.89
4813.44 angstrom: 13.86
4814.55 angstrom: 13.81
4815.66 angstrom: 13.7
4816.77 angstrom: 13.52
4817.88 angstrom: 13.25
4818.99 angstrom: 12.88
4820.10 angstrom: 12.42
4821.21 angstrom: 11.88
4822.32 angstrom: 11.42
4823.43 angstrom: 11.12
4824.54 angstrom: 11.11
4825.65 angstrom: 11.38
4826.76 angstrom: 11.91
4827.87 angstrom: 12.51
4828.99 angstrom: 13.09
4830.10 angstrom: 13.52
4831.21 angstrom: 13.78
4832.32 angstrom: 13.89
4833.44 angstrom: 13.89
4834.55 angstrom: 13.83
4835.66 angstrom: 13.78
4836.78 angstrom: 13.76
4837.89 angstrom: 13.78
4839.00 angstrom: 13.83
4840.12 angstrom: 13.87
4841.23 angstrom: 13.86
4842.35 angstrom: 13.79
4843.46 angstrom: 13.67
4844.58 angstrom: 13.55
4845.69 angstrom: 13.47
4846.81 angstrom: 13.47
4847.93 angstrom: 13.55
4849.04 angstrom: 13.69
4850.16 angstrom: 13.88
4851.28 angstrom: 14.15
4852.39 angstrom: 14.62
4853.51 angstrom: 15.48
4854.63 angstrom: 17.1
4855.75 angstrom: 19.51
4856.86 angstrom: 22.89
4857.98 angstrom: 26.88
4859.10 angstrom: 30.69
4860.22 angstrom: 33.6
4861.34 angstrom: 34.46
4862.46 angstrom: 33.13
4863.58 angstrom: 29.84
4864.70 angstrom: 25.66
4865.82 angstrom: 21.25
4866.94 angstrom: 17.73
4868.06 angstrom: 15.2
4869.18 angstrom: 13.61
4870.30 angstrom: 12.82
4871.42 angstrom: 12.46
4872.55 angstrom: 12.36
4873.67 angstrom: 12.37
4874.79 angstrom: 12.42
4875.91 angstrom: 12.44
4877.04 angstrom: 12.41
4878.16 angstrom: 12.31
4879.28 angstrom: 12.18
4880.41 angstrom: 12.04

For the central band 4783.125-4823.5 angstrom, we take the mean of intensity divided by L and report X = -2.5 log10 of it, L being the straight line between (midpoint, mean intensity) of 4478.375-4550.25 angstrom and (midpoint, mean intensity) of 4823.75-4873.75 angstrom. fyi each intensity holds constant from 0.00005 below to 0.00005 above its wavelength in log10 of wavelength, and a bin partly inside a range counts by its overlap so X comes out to 0.254 mag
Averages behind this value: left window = 13.9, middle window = 13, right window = 16.8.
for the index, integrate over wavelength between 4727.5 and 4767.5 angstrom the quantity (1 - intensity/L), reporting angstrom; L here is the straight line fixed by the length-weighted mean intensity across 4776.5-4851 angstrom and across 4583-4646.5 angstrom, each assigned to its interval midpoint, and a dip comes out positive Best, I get -2.0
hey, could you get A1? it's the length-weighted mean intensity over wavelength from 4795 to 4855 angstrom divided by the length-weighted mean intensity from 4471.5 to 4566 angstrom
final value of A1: 1.0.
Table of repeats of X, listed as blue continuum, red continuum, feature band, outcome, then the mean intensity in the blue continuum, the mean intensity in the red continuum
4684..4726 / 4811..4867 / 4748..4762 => 0.06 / 13.6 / 16.4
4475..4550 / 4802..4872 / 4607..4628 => 0.11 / 13.9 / 15.7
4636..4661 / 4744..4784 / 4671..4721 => 0.01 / 14.3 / 13.8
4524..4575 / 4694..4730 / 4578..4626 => 0.01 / 14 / 13.3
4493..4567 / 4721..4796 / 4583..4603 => -0.03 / 13.6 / 13.8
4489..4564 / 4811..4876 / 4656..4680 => 0.04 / 13.6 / 15.9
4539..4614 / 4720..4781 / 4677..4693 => -0.06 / 13.8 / 13.8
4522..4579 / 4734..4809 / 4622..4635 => 0.11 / 14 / 13.6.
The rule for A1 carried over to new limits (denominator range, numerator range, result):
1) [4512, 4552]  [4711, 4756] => 0.99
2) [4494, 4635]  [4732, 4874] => 1.08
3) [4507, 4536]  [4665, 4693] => 1.06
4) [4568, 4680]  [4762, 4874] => 1.07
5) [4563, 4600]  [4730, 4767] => 1.01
